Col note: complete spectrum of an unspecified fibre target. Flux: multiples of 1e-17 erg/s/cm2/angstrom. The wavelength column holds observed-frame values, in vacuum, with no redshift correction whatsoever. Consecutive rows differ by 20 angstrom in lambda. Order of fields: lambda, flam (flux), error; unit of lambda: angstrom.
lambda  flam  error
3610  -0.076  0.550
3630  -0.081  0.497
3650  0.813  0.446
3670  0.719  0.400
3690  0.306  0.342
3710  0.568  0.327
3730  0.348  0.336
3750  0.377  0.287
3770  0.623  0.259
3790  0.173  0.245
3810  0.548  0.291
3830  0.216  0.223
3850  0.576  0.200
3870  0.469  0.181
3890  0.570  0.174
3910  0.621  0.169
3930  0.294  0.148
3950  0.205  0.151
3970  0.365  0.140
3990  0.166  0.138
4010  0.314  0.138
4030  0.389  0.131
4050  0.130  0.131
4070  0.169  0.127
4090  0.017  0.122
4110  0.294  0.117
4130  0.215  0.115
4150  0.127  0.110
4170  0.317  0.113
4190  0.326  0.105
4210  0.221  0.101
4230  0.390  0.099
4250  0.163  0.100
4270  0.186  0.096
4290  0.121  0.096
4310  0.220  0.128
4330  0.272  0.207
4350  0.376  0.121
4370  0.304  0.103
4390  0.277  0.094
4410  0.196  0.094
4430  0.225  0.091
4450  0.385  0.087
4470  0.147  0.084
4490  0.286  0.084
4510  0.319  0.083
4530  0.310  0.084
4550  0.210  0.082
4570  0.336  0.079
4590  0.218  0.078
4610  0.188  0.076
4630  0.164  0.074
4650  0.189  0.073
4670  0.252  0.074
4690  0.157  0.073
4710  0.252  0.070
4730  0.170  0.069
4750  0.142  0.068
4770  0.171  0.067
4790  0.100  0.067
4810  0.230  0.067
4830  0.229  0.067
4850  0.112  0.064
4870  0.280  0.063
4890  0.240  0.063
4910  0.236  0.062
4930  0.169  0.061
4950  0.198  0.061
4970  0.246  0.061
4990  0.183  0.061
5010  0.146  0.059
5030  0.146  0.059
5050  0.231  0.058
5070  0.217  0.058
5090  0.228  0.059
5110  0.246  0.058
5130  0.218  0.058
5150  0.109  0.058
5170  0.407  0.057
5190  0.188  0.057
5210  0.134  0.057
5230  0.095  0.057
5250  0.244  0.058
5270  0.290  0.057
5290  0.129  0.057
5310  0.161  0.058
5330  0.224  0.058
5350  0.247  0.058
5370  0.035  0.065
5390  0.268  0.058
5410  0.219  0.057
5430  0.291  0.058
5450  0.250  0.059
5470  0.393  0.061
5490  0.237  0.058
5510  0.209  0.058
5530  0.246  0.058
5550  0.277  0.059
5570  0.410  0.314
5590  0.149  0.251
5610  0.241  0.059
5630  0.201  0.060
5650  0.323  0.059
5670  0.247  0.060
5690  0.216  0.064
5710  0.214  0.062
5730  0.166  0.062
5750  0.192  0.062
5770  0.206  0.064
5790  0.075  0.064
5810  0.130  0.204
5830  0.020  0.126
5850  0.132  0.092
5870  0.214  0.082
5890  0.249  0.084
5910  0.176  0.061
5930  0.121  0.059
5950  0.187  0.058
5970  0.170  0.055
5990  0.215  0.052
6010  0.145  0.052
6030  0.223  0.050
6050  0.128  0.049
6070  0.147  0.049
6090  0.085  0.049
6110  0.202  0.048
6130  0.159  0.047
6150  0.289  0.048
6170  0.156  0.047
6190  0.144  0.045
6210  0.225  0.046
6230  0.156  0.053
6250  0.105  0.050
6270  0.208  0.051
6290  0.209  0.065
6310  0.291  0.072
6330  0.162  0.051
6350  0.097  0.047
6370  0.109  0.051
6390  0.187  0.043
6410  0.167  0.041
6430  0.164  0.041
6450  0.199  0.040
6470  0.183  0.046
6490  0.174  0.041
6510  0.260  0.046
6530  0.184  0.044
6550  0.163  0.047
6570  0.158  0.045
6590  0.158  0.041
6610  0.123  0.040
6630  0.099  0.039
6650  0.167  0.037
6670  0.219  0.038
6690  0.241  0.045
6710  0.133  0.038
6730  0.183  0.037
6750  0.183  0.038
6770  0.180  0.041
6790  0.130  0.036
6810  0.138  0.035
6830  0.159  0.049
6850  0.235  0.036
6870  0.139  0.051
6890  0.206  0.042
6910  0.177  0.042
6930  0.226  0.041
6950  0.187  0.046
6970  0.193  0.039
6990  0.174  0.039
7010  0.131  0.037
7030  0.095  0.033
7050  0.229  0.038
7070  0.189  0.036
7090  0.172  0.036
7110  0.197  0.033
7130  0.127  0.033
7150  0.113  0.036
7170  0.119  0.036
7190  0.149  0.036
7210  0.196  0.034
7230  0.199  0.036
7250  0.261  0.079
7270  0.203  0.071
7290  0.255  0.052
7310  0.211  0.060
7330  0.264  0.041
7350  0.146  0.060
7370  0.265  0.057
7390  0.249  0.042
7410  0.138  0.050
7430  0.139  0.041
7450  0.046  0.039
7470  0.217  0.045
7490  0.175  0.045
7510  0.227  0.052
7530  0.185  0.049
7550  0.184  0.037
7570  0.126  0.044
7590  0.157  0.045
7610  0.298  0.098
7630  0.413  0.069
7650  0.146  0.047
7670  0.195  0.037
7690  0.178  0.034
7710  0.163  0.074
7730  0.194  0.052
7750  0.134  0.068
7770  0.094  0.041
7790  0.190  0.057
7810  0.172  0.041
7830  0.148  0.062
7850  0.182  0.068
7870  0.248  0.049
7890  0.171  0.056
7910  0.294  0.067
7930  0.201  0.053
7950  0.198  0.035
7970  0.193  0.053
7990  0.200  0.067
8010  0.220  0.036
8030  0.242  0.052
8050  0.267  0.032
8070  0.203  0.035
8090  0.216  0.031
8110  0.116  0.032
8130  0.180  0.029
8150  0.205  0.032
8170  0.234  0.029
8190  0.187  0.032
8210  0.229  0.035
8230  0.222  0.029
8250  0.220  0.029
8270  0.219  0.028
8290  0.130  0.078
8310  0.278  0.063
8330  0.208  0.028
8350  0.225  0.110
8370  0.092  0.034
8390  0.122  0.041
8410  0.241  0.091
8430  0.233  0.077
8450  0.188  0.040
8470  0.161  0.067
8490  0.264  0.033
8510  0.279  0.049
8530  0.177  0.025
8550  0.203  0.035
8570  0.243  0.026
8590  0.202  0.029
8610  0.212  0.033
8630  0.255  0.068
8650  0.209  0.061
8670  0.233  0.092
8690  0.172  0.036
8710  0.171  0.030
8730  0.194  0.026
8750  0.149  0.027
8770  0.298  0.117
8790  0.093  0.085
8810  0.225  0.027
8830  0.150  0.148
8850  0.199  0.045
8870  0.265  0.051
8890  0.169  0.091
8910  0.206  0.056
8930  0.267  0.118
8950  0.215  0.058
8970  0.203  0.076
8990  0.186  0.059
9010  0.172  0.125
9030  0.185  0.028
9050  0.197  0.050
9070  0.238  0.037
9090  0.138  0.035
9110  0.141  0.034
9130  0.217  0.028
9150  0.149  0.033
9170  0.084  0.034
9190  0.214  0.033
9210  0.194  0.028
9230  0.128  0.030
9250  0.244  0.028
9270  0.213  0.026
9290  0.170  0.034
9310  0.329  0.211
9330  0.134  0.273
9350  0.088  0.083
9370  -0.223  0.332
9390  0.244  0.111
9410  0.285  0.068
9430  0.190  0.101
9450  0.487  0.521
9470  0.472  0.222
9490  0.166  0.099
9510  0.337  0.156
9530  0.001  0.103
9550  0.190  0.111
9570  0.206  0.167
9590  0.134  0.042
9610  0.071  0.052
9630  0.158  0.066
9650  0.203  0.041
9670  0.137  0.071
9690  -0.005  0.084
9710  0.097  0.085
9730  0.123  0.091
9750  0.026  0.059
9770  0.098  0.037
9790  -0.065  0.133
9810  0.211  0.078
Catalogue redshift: 1.04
